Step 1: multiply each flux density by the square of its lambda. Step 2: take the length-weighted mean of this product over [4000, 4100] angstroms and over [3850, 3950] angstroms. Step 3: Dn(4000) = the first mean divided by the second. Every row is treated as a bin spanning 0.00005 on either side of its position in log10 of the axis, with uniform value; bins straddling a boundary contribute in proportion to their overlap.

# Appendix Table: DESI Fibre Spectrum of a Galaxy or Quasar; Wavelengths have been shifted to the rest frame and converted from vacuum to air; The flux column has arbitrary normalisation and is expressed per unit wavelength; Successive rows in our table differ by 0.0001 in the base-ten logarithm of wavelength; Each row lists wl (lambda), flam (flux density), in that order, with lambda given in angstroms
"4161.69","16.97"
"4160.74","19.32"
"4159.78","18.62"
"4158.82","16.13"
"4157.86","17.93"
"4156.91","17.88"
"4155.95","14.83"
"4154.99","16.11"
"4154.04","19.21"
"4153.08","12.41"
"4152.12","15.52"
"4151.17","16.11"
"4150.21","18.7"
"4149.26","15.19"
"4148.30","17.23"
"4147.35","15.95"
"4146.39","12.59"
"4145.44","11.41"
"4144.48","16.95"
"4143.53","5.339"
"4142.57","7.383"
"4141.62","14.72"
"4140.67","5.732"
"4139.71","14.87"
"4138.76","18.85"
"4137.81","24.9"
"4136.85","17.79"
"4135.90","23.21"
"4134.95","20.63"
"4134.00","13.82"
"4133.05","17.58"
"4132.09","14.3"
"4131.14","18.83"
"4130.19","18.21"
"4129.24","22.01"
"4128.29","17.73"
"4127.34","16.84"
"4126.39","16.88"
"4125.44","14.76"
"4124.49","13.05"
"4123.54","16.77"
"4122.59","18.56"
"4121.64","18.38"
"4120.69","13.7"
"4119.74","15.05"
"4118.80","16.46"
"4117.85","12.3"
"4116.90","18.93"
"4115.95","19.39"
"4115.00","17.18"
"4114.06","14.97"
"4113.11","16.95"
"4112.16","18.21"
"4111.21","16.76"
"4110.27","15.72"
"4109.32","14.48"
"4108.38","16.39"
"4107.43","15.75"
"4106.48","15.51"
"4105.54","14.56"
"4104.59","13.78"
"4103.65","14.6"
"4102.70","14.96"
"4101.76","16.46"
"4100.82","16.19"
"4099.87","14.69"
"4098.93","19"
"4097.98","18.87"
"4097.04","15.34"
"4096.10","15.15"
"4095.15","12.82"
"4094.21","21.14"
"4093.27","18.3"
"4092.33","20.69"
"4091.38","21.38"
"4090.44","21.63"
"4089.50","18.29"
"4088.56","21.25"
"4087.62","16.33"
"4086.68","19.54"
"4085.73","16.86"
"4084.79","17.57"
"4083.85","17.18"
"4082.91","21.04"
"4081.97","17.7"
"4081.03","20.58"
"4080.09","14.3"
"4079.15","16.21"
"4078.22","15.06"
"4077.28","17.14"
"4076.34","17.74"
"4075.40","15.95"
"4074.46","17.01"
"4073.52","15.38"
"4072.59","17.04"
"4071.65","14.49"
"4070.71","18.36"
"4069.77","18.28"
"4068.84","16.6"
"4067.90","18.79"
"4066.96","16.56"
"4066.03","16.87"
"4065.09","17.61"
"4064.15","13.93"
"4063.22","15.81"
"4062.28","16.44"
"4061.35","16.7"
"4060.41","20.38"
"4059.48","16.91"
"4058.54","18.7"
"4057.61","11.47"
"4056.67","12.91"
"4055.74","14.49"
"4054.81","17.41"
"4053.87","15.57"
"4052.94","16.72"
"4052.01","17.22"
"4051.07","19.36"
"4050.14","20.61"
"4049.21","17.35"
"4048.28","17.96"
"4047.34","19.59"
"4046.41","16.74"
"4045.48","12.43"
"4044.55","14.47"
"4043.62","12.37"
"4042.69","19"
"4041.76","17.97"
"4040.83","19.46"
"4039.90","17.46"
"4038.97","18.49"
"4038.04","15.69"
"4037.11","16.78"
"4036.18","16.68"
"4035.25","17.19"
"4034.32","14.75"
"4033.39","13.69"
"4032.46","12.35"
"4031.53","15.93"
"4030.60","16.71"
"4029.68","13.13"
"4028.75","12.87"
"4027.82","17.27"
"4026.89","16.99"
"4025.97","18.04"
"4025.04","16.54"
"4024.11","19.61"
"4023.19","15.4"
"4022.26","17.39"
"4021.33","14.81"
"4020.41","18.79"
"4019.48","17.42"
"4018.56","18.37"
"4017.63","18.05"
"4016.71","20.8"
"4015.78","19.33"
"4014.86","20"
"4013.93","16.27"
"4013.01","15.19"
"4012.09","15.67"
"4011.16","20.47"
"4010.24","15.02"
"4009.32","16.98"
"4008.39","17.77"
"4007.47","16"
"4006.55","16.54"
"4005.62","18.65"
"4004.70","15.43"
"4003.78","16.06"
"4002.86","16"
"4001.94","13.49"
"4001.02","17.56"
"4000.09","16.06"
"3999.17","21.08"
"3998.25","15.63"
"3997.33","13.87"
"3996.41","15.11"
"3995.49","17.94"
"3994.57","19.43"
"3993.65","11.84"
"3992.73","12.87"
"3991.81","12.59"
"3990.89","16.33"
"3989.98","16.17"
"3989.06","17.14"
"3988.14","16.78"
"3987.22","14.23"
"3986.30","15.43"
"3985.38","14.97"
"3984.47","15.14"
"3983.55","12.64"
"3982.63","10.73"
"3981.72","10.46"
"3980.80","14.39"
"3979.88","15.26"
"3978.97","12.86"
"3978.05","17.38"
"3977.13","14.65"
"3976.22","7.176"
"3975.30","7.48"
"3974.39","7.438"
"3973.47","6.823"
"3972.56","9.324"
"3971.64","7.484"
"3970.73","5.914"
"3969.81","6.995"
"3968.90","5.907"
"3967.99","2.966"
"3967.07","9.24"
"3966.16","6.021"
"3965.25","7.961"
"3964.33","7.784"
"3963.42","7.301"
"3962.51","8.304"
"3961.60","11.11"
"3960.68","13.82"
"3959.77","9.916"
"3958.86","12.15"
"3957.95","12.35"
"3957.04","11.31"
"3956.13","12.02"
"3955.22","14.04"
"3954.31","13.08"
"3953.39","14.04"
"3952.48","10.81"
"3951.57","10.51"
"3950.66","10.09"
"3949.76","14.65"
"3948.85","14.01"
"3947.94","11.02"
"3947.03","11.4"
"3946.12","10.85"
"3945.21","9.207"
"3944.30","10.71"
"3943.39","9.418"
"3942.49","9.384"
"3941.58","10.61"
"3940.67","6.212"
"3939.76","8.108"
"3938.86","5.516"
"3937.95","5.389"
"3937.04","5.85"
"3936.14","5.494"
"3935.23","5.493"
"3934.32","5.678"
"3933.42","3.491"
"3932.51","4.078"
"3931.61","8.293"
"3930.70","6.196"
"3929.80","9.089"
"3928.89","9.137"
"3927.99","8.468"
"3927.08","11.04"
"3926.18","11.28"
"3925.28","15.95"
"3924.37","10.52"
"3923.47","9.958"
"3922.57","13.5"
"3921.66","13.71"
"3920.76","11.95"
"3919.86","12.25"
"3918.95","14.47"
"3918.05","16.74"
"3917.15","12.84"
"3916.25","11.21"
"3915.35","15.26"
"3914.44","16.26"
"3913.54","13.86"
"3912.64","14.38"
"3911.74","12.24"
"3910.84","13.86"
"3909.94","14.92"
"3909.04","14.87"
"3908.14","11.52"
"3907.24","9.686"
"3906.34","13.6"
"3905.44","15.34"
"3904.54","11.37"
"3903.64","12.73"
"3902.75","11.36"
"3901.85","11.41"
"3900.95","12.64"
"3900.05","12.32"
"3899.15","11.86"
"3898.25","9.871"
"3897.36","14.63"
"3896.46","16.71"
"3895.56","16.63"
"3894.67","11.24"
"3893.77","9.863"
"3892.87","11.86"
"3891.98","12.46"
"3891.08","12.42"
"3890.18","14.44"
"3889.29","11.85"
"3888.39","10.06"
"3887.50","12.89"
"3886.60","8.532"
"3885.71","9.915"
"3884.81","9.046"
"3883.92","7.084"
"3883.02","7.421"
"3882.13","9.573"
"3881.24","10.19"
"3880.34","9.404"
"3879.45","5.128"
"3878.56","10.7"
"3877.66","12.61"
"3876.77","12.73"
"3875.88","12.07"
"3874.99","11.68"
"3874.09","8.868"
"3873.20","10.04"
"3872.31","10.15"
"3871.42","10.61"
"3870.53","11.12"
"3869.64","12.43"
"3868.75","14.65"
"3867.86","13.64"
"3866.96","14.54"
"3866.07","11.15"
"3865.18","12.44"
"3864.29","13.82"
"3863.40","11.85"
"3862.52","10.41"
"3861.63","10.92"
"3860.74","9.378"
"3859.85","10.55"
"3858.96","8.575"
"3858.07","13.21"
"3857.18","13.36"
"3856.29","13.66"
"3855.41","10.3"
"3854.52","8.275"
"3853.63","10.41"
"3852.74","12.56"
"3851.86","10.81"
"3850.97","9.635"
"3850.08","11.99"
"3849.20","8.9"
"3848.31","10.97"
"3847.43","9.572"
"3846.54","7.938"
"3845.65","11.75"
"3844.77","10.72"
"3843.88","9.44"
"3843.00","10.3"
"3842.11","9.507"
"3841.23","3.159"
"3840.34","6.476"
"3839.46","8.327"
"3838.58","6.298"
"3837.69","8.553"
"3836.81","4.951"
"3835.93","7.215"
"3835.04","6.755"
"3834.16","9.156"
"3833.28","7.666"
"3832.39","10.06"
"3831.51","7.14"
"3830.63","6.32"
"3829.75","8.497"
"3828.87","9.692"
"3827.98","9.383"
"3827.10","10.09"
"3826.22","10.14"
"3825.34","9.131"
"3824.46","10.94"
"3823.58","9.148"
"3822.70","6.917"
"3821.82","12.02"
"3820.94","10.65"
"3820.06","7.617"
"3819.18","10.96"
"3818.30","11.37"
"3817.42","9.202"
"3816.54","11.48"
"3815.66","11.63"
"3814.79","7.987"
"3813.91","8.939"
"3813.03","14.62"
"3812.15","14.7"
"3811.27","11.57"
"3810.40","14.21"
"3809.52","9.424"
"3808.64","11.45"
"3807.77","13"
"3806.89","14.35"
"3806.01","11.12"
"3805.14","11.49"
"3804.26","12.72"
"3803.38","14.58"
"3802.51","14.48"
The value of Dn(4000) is 1.66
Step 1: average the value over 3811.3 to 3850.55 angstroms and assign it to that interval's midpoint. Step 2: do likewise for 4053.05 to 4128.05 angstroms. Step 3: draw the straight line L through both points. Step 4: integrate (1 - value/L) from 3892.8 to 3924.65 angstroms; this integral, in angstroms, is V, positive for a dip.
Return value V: -4.1 angstroms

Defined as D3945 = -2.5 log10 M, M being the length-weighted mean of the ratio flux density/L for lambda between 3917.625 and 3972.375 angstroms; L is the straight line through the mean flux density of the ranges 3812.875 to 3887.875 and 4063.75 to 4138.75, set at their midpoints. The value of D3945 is 0.29 mag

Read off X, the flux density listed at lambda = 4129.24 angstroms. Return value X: 22.01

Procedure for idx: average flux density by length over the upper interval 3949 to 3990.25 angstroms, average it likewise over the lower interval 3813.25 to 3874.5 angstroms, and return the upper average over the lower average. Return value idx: 1.1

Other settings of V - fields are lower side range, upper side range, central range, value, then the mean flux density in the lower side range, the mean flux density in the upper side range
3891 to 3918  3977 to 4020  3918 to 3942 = 8.2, 13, 16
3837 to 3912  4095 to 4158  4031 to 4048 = -2.2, 11.1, 16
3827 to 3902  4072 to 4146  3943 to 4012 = 3.4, 10.4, 16.6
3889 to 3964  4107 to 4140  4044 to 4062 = -1.9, 11.3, 17.2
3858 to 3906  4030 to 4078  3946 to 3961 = 1.6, 11.4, 16.6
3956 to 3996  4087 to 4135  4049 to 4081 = -3.5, 11.5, 16.9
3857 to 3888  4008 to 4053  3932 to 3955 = 7.7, 10.9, 16.9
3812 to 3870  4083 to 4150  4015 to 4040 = -4.0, 10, 16.5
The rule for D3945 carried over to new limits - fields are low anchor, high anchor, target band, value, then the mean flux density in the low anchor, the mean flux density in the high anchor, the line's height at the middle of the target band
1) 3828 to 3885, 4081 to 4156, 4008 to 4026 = -0.247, 9.95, 16.6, 14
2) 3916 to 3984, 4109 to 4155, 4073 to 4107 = -0.174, 10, 16.1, 14.7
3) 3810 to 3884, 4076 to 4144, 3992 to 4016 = -0.171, 10.1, 16.7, 14.1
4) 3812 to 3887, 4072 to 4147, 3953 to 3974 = 0.345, 10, 16.6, 12.9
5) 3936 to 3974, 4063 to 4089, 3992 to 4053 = -0.215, 9.44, 17.2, 13.8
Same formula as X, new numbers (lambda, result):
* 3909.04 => 14.87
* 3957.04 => 11.31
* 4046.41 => 16.74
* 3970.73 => 5.914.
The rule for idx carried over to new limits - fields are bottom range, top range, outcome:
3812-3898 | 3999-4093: 1.64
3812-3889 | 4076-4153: 1.65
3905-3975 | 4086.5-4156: 1.60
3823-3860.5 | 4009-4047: 1.79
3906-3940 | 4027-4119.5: 1.56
